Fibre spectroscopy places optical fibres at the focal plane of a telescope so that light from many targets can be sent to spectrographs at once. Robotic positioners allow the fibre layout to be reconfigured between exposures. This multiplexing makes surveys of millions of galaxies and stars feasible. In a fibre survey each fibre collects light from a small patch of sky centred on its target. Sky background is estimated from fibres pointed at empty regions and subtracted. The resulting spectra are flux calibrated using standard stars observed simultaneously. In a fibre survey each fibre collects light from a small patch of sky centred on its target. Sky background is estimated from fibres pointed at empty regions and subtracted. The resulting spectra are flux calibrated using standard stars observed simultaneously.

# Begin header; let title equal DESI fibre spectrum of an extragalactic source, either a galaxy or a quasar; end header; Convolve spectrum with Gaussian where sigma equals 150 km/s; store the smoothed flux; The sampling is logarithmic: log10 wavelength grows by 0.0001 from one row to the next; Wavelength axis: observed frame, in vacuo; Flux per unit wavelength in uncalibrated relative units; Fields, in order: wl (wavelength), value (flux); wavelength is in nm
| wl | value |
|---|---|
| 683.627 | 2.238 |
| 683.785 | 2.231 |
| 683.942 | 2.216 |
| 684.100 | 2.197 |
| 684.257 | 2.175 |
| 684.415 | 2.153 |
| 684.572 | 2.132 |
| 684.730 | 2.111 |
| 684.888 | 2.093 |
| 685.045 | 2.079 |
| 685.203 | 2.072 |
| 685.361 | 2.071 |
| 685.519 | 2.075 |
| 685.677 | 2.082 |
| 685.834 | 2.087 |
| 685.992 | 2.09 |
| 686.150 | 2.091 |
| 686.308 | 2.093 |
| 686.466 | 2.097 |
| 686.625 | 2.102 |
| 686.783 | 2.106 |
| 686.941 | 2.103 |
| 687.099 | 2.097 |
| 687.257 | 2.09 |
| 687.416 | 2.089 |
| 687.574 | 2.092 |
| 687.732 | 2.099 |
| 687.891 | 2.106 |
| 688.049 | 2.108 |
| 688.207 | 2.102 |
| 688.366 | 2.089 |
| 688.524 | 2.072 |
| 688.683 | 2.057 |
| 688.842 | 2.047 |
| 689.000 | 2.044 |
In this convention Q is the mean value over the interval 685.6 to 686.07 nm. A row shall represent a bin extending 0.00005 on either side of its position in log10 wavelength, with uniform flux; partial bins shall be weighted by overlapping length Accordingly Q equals 2.09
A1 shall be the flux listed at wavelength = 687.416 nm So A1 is 2.089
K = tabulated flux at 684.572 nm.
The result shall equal 2.132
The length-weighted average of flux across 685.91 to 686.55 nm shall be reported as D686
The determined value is 2.09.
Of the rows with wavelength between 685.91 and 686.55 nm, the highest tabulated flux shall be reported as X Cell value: 2.097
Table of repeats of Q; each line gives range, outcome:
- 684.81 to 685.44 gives 2.08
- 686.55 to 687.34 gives 2.1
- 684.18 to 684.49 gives 2.16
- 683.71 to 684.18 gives 2.22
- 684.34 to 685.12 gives 2.12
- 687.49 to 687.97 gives 2.1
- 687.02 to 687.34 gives 2.09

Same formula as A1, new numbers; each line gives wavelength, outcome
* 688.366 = 2.089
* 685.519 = 2.075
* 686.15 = 2.091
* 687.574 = 2.092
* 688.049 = 2.108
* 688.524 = 2.072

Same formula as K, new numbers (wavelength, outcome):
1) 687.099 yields 2.097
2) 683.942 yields 2.216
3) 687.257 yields 2.09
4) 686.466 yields 2.097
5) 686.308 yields 2.093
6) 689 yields 2.044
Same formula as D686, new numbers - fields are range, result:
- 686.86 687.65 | 2.09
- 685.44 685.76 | 2.08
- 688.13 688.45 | 2.1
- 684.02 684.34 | 2.18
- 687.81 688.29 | 2.1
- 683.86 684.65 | 2.18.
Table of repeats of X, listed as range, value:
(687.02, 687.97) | 2.106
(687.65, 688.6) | 2.108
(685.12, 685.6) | 2.075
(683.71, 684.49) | 2.231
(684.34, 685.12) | 2.153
